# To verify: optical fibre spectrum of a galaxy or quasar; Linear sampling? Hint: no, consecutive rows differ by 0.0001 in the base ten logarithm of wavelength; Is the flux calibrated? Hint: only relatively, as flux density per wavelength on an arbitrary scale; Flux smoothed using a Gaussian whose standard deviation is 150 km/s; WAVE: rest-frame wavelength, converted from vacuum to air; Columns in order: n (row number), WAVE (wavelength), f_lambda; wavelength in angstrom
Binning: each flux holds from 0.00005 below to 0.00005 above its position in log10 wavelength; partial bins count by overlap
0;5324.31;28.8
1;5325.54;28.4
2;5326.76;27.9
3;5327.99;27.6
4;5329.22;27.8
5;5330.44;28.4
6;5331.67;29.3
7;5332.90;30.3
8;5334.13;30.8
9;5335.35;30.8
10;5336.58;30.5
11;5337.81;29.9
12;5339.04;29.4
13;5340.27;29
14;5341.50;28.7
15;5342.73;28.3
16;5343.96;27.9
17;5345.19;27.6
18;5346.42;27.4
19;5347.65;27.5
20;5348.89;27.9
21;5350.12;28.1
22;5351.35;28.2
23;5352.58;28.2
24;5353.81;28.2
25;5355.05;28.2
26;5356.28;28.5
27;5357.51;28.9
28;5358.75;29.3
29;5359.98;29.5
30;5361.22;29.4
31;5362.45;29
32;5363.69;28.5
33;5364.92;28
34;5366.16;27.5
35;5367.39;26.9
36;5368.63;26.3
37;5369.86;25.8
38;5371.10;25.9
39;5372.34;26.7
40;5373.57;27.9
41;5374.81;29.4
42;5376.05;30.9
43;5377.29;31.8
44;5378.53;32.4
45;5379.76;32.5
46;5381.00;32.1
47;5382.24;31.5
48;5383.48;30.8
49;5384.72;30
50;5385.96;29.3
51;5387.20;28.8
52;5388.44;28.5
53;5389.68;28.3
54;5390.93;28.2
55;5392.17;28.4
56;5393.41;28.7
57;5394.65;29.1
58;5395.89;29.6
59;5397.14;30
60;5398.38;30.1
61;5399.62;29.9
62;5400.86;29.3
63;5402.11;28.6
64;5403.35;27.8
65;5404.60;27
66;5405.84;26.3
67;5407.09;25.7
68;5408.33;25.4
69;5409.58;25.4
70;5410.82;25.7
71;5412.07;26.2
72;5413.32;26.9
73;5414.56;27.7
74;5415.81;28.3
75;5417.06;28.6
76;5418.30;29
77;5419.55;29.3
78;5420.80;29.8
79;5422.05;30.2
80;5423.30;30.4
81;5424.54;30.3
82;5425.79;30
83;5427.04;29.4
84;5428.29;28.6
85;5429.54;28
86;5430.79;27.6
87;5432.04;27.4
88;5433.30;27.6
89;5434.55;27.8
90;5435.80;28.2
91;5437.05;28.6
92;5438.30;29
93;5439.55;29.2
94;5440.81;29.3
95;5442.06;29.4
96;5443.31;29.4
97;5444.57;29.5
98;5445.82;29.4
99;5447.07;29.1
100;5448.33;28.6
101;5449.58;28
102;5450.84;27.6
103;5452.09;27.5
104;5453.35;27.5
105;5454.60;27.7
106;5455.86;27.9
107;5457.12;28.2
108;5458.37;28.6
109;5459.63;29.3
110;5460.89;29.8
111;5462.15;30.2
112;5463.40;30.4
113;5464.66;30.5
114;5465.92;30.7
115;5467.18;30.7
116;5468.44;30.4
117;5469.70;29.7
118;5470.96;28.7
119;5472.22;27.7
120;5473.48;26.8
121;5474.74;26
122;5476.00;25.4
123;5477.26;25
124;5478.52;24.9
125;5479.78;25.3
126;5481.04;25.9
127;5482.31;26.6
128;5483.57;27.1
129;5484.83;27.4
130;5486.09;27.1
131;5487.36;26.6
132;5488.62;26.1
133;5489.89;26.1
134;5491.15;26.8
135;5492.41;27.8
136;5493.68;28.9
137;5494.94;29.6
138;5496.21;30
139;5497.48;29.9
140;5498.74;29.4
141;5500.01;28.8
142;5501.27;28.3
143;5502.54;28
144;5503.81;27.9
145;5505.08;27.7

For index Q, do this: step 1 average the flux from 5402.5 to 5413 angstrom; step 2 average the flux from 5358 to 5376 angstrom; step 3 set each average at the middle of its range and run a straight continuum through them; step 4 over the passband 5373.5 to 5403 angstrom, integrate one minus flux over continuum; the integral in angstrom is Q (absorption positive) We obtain -3.0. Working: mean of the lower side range 28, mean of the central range 29.9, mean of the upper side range 26.3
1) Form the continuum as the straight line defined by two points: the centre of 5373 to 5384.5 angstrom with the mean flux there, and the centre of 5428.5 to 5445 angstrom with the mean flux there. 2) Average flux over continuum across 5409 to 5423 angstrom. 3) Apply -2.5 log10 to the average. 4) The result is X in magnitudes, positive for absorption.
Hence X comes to 0.05 mag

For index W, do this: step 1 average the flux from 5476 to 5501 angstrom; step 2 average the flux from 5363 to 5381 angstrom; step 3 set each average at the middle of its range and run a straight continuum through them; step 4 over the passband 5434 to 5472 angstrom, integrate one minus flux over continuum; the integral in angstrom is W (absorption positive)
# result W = -1.8 angstrom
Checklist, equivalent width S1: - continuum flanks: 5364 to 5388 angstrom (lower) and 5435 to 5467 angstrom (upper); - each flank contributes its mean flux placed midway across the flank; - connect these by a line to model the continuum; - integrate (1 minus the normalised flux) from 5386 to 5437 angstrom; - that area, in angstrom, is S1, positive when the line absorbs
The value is 1.3 angstrom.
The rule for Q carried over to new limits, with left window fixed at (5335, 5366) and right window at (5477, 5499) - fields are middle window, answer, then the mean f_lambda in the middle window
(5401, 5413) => 0.6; 26.6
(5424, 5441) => -0.5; 28.6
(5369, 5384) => -0.7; 29.8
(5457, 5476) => -1.1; 29.1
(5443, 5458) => -0.4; 28.4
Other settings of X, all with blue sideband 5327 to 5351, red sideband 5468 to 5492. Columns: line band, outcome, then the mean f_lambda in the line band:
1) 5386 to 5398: -0.032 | 28.9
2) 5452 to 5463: -0.058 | 28.6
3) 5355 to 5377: 0.008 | 28.2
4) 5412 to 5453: -0.047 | 28.7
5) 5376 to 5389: -0.097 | 30.8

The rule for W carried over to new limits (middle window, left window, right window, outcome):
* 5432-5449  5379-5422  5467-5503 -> -0.4 angstrom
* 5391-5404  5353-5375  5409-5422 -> -0.6 angstrom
